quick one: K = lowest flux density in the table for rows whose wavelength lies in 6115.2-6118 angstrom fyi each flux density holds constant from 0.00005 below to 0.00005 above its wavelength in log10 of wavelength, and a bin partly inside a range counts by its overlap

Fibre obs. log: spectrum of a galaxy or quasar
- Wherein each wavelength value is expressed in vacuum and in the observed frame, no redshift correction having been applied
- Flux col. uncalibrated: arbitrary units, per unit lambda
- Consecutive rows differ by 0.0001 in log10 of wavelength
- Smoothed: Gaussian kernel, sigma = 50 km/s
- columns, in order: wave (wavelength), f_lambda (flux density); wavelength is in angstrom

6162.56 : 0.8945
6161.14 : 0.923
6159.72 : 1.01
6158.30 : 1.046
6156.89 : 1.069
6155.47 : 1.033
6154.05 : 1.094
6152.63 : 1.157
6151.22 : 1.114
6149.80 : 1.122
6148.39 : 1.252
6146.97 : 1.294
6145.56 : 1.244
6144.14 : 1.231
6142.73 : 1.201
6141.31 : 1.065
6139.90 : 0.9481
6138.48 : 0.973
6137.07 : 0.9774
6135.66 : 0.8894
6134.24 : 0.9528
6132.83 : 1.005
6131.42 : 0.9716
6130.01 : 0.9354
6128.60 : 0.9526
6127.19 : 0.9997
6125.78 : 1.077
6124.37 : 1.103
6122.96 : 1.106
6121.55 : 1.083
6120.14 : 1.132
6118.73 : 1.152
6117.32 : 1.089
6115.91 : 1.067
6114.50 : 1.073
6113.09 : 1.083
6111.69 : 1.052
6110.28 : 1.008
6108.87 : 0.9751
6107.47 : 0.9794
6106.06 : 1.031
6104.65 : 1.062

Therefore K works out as 1.067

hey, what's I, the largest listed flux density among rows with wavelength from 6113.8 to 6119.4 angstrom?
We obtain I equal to 1.152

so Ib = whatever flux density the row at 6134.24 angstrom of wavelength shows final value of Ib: 0.9528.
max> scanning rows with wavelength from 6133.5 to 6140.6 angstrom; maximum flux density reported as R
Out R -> 0.9774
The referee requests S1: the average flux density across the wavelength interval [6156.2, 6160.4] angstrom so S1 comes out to 1.04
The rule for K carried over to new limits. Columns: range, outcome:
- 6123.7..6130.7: 0.9354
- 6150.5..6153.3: 1.114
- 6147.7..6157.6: 1.033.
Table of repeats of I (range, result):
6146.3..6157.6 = 1.294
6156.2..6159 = 1.069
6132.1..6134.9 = 1.005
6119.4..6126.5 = 1.132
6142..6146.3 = 1.244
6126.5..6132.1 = 0.9997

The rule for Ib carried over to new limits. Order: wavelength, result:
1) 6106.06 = 1.031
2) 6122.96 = 1.106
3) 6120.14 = 1.132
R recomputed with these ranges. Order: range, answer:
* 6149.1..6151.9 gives 1.122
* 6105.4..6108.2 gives 1.031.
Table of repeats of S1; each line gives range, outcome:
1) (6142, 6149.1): 1.24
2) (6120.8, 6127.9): 1.07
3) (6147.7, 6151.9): 1.16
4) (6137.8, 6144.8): 1.08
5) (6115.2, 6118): 1.08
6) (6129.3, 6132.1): 0.954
